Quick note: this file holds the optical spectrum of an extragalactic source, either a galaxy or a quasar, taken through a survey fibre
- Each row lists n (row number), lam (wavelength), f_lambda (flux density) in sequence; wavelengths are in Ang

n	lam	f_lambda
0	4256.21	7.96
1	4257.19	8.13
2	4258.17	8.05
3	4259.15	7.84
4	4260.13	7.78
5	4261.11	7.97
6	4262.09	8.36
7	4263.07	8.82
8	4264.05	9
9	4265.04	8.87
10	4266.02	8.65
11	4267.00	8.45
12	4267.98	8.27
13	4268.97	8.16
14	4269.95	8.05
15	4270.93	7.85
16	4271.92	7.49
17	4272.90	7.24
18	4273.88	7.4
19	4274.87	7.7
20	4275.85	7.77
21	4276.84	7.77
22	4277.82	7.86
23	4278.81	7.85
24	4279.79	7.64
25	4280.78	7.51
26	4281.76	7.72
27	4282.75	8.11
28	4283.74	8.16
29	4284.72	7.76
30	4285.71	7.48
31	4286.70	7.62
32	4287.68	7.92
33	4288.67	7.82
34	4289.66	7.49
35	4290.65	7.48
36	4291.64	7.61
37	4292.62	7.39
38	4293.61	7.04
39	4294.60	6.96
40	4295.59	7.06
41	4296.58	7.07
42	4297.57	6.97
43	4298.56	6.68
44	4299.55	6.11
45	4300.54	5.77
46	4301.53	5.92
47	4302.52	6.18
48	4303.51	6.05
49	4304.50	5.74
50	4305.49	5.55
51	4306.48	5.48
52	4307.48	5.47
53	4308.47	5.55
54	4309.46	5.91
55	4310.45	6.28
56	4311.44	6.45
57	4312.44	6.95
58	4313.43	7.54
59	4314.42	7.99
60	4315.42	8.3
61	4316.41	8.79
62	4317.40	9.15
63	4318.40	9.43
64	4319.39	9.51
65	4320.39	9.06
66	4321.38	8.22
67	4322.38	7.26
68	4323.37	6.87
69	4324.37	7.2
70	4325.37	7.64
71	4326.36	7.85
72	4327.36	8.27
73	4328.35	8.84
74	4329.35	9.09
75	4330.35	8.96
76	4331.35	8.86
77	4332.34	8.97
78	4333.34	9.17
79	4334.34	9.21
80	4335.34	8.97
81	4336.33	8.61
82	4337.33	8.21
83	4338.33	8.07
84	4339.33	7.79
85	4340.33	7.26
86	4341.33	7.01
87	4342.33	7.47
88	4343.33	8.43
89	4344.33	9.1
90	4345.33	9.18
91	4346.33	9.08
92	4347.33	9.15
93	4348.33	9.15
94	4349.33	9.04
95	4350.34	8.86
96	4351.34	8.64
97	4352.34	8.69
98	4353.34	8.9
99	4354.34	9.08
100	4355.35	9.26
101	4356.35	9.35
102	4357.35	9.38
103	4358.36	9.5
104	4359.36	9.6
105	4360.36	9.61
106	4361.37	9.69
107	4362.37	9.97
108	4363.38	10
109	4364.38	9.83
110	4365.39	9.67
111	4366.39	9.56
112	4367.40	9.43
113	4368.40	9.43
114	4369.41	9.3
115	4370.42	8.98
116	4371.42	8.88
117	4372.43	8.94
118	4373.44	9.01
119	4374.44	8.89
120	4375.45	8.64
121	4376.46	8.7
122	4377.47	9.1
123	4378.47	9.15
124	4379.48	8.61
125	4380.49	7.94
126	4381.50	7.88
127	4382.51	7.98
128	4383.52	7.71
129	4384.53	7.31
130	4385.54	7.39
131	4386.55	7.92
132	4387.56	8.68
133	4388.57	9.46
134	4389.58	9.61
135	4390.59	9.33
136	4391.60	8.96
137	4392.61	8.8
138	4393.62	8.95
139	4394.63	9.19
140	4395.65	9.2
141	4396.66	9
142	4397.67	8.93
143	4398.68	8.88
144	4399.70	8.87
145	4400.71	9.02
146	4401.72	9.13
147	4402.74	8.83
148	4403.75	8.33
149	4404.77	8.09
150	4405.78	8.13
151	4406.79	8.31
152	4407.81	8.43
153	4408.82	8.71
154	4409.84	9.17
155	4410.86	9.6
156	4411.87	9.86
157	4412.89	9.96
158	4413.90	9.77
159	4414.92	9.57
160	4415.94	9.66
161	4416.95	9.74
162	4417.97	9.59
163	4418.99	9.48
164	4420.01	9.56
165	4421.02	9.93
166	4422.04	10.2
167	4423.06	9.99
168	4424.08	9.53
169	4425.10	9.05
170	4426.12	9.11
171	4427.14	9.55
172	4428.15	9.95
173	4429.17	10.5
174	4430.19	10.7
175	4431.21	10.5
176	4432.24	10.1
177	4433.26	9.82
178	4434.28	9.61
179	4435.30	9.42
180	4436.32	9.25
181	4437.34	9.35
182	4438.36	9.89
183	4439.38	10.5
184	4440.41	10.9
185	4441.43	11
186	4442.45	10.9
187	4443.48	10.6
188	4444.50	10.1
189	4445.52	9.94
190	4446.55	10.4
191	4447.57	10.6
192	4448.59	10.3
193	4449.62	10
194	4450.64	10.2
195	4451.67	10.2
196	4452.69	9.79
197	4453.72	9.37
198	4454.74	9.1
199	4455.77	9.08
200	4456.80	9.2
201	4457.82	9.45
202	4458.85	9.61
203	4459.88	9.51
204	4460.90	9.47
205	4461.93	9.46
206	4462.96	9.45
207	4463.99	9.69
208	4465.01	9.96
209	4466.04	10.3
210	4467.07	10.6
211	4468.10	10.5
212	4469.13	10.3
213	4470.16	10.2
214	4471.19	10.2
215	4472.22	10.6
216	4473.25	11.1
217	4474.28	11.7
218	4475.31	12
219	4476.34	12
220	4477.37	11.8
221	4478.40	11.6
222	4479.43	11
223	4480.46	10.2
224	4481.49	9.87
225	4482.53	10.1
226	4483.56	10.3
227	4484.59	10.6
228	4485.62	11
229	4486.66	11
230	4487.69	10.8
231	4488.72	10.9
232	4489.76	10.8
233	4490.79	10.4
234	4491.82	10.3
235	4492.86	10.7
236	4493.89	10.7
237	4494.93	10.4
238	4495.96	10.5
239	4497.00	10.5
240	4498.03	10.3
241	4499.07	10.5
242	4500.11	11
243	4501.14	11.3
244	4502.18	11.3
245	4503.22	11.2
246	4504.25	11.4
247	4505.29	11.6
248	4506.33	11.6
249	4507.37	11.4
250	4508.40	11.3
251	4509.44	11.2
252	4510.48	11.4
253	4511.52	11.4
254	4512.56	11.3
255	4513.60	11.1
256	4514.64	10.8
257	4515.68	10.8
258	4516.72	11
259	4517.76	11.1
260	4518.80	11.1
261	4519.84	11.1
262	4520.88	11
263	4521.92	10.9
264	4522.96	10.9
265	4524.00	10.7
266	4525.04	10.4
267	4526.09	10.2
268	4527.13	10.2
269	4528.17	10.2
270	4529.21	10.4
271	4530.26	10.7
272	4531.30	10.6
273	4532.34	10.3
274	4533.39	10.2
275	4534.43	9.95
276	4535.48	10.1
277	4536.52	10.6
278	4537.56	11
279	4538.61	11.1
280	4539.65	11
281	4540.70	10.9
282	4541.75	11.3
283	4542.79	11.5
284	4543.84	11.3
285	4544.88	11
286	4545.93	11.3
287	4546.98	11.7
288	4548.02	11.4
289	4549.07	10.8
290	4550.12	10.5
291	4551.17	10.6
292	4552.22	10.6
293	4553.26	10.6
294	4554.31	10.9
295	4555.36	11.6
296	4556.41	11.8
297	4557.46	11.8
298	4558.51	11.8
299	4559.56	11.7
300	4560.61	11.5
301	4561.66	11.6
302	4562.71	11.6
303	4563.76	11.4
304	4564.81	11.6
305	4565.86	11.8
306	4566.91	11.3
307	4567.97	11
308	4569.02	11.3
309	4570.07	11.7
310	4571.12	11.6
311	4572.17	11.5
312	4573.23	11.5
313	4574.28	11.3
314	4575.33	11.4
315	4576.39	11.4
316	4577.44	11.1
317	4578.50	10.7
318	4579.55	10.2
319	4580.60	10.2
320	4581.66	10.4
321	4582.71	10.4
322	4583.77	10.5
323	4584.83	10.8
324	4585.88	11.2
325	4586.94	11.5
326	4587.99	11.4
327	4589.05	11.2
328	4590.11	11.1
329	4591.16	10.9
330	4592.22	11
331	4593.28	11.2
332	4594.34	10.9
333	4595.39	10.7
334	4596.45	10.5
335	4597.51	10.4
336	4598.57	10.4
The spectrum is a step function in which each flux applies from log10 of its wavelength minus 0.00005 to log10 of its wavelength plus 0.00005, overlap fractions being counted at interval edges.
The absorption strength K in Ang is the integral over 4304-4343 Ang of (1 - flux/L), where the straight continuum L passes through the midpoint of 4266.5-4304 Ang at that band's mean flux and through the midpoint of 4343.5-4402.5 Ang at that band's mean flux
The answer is 1.6 Ang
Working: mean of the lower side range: 7.4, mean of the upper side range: 8.99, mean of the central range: 7.77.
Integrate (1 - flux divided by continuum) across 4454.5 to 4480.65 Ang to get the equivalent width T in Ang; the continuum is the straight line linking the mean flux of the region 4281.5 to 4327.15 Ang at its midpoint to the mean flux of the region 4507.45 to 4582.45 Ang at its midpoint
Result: -1.3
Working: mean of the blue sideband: 7.23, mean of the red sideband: 11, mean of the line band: 10.3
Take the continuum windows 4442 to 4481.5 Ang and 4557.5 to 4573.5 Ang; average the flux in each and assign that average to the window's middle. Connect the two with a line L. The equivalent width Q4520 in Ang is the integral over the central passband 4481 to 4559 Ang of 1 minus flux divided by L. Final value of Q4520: 0.69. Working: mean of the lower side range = 10.3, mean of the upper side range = 11.5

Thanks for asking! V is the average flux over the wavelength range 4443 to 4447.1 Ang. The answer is 10.3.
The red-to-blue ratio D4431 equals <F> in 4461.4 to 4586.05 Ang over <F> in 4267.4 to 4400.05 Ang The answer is 1.33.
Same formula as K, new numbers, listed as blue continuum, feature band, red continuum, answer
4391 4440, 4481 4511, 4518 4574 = -1.23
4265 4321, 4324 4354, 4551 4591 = -1.89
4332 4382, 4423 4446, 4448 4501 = -0.30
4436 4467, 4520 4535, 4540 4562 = 0.60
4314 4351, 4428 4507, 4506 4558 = -2.07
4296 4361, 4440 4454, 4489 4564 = -0.81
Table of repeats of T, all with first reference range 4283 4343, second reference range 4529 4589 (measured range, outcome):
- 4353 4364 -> -1.8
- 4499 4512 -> -1.3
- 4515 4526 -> -0.4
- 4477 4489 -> -0.9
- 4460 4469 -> -0.2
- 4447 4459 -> -0.3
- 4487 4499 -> -0.5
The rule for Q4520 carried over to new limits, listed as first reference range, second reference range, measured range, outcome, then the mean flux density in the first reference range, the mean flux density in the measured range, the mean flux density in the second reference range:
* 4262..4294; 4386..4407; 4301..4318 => 3.06 Ang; 7.88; 6.68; 8.85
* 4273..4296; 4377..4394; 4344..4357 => -1.33 Ang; 7.61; 9.04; 8.52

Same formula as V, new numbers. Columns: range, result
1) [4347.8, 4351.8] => 8.92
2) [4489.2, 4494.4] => 10.6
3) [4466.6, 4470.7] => 10.4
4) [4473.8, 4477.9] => 11.9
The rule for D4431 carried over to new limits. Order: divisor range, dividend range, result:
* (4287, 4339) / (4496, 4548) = 1.45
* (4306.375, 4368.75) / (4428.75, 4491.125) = 1.21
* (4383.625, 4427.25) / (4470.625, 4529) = 1.20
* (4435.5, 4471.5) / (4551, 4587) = 1.12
